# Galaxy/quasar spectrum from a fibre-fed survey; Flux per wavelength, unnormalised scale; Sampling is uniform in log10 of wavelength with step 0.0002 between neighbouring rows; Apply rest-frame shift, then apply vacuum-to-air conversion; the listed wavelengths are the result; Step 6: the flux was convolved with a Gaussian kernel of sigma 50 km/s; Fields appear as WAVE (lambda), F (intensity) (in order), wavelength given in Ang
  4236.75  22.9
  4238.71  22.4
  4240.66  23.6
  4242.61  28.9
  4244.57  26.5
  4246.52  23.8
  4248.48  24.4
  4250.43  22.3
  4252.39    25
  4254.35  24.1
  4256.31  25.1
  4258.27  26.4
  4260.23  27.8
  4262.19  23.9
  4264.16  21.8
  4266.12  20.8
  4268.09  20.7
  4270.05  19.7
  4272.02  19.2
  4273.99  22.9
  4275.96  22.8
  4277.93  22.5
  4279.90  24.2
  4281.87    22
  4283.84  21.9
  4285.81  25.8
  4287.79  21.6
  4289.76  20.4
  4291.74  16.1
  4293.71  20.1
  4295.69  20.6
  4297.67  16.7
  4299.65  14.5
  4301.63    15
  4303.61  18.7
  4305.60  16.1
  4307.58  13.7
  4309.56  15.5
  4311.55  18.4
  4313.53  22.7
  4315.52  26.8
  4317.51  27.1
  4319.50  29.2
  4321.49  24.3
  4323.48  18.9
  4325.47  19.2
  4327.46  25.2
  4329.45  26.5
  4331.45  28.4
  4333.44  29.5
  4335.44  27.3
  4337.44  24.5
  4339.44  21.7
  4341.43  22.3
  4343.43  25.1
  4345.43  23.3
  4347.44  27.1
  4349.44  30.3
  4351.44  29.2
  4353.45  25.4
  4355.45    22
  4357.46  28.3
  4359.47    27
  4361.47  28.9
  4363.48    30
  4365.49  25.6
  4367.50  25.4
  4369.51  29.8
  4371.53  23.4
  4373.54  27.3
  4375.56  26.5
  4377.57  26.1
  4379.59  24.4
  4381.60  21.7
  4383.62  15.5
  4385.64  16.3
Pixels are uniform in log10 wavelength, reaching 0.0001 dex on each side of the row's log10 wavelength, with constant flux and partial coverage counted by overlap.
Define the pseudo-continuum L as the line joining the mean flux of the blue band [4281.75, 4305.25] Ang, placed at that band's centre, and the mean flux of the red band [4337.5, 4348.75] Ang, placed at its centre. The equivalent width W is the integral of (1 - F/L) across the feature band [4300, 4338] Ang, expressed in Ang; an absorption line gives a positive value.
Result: -0.74 Ang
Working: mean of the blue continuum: 19.3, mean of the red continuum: 24.1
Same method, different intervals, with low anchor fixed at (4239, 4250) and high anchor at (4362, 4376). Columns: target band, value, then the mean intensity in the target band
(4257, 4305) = 8.5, 21.1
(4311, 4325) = 1.2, 23.9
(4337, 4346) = 1.1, 23.3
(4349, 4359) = -0.1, 26.8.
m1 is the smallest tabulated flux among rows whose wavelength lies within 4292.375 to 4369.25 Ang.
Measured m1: 13.7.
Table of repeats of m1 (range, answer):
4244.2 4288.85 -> 19.2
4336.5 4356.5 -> 21.7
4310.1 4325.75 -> 18.4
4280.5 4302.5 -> 14.5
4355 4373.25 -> 22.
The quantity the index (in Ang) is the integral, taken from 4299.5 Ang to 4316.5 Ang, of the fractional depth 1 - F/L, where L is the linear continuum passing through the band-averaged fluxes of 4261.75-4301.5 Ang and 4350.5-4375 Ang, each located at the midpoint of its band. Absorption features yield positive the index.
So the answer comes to 3.5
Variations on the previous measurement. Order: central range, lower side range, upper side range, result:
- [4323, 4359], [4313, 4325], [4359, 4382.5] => 0.05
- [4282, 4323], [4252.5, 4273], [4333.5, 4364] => 7.07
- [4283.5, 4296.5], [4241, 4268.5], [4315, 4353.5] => 2.11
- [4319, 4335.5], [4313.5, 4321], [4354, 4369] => 0.99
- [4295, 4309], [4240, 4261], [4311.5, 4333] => 4.78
